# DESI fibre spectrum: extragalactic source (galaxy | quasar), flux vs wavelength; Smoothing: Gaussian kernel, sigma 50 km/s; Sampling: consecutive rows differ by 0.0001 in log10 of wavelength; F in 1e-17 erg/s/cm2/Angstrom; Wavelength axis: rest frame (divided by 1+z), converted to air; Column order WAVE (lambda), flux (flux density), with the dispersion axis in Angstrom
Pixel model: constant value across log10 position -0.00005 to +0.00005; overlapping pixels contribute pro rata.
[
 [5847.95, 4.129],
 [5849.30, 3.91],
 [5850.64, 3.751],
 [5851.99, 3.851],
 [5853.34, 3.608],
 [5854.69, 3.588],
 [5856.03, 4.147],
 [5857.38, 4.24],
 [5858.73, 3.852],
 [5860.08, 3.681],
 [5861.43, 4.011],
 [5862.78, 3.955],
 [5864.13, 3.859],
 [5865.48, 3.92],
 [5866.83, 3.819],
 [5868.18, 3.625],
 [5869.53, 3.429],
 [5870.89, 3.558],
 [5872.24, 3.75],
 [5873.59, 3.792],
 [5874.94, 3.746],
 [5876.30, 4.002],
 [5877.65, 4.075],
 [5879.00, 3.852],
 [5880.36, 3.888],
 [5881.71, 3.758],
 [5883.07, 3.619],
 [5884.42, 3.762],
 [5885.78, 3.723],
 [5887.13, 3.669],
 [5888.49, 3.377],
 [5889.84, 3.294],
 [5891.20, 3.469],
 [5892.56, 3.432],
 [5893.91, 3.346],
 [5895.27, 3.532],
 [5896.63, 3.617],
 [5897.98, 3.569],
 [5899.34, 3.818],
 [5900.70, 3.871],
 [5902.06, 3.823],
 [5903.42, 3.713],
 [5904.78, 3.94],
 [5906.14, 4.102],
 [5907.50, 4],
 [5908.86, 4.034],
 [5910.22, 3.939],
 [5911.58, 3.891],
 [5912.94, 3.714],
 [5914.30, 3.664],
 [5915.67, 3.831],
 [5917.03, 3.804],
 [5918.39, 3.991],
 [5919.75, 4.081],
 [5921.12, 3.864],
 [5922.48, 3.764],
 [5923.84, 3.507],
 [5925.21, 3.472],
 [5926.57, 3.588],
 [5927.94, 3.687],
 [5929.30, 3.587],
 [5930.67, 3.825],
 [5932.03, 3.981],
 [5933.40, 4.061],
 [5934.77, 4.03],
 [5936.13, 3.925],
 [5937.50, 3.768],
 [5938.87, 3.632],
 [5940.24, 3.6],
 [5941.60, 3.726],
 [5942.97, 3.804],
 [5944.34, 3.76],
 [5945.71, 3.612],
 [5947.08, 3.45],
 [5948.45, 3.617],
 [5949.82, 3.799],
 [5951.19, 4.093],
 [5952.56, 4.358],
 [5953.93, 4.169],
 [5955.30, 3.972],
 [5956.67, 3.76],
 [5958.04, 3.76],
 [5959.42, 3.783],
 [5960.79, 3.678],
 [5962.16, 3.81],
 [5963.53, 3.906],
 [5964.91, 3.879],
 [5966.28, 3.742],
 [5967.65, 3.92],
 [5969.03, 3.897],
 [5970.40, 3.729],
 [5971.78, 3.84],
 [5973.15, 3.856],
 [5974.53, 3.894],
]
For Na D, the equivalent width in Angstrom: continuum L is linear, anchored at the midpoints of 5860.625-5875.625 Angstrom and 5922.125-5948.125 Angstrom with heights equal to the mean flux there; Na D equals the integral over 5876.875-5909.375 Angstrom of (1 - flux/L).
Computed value 0.3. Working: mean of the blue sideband 3.77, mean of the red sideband 3.72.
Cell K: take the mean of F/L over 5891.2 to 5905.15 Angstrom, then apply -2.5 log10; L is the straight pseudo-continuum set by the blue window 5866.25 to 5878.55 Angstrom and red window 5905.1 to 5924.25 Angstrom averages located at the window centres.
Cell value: 0.052 mag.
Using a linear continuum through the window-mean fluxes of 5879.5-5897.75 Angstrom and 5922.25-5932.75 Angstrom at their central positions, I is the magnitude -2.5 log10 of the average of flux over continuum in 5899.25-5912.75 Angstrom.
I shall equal -0.08 mag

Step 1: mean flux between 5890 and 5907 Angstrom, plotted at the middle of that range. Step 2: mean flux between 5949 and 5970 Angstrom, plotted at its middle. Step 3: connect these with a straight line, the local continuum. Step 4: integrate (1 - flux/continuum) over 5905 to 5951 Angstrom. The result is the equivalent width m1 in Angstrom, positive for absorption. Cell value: -0.2 Angstrom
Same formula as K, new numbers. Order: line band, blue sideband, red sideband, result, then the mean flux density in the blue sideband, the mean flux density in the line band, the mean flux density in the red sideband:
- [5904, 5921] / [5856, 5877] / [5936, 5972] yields -0.03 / 3.83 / 3.91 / 3.81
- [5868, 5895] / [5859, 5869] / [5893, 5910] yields 0.04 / 3.83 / 3.66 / 3.78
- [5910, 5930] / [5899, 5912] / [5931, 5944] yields 0.04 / 3.92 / 3.75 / 3.83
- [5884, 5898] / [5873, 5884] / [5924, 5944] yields 0.09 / 3.84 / 3.52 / 3.76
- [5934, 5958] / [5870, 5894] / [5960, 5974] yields -0.01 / 3.68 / 3.83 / 3.83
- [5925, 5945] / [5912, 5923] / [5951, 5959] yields 0.04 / 3.84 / 3.77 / 4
